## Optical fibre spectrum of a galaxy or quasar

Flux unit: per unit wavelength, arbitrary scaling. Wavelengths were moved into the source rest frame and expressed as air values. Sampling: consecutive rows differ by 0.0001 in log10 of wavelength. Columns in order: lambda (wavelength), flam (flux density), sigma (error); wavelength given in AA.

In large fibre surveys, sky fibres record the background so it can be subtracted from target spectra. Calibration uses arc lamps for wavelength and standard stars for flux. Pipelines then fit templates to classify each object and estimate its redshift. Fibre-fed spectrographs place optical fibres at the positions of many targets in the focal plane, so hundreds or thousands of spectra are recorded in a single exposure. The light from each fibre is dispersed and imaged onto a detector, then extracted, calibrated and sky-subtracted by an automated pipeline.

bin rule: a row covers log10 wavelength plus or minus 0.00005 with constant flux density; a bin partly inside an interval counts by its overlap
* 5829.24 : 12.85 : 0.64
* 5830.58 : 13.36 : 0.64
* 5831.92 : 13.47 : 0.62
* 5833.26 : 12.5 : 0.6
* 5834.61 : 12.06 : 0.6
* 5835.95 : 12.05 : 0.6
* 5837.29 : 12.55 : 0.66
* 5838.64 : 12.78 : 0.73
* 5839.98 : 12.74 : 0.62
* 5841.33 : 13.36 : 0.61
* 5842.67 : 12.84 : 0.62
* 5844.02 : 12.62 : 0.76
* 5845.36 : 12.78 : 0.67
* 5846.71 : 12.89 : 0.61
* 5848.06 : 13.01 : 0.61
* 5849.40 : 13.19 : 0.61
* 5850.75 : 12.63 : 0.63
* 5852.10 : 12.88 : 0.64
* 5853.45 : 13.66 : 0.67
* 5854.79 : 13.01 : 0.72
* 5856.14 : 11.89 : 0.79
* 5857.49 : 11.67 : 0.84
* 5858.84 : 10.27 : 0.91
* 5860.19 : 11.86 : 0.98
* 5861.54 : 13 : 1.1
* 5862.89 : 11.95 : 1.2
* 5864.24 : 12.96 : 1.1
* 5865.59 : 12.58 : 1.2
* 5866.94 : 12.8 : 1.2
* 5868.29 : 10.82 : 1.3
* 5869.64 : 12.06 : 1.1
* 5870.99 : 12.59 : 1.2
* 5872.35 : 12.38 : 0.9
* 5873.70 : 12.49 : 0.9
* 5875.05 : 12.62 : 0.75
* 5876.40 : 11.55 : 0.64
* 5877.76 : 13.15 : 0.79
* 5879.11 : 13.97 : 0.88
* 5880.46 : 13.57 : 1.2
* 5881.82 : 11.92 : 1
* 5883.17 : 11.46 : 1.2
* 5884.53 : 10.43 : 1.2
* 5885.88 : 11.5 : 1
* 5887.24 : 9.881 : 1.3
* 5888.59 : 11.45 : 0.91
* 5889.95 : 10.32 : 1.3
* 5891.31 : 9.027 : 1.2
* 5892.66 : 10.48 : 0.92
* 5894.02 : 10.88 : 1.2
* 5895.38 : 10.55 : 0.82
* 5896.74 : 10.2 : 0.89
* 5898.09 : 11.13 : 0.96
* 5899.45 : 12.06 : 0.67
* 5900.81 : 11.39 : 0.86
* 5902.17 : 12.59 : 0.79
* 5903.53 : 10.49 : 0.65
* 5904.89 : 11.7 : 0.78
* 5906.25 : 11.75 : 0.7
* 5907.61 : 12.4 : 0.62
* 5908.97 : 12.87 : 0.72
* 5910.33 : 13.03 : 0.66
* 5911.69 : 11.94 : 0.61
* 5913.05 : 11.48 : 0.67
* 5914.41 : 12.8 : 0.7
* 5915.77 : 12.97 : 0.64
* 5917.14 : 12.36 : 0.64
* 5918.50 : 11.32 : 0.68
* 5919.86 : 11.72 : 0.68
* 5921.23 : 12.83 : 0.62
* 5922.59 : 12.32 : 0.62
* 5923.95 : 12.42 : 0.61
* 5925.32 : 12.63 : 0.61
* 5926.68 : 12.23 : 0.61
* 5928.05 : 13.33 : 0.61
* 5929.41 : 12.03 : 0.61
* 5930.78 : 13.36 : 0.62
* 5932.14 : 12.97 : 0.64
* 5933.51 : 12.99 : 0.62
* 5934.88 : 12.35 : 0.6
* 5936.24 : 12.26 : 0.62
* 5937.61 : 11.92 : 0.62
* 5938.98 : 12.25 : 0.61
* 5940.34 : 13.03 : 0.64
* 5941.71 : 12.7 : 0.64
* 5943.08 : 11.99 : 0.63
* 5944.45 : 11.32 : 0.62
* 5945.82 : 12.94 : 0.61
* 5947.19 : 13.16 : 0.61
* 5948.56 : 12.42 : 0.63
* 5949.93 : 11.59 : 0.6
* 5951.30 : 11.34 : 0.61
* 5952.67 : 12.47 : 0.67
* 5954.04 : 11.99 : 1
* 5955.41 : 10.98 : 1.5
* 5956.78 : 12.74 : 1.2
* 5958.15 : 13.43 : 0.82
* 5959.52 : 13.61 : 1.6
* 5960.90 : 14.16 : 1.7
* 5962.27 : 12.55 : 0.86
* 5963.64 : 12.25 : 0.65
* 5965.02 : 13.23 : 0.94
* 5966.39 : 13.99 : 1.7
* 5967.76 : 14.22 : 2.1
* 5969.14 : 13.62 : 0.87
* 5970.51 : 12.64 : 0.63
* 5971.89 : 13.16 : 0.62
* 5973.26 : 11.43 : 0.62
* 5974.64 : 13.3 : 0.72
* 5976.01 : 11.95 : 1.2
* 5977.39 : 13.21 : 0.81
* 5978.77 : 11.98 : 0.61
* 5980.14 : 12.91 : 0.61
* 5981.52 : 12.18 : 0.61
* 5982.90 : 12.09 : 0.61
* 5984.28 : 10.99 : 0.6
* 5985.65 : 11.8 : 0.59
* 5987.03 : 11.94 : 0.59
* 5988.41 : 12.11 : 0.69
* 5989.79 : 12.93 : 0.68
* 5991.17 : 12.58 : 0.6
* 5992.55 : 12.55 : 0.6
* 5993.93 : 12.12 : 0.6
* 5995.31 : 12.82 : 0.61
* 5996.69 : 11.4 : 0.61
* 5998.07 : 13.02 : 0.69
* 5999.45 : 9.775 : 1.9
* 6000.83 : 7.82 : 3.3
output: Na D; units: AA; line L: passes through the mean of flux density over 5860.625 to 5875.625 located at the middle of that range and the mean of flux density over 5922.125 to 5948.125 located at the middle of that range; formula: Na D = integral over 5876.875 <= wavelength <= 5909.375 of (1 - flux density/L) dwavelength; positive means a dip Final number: 2.6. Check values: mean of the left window 12.4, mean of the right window 12.5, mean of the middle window 11.5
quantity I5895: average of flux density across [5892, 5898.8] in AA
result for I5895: 10.7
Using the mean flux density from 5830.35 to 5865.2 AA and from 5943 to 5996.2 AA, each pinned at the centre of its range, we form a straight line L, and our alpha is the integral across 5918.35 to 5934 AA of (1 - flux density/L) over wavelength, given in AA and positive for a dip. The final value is 0.01 AA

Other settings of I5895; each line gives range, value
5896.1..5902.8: 11.5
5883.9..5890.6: 10.7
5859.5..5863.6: 12.3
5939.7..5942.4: 12.8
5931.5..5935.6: 12.8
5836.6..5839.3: 12.7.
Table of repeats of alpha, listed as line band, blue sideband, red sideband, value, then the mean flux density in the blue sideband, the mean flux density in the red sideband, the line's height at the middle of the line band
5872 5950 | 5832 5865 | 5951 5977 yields 4.21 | 12.6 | 12.8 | 12.7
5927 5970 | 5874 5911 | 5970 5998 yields -2.32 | 11.6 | 12.3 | 12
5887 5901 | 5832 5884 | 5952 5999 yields 2.08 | 12.5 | 12.6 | 12.5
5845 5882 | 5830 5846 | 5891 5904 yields -1.67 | 12.8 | 10.9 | 12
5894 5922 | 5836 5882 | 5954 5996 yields 1.64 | 12.6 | 12.6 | 12.6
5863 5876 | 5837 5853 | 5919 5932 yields 0.45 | 12.9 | 12.5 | 12.8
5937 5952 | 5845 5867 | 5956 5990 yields 0.51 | 12.5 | 12.7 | 12.7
